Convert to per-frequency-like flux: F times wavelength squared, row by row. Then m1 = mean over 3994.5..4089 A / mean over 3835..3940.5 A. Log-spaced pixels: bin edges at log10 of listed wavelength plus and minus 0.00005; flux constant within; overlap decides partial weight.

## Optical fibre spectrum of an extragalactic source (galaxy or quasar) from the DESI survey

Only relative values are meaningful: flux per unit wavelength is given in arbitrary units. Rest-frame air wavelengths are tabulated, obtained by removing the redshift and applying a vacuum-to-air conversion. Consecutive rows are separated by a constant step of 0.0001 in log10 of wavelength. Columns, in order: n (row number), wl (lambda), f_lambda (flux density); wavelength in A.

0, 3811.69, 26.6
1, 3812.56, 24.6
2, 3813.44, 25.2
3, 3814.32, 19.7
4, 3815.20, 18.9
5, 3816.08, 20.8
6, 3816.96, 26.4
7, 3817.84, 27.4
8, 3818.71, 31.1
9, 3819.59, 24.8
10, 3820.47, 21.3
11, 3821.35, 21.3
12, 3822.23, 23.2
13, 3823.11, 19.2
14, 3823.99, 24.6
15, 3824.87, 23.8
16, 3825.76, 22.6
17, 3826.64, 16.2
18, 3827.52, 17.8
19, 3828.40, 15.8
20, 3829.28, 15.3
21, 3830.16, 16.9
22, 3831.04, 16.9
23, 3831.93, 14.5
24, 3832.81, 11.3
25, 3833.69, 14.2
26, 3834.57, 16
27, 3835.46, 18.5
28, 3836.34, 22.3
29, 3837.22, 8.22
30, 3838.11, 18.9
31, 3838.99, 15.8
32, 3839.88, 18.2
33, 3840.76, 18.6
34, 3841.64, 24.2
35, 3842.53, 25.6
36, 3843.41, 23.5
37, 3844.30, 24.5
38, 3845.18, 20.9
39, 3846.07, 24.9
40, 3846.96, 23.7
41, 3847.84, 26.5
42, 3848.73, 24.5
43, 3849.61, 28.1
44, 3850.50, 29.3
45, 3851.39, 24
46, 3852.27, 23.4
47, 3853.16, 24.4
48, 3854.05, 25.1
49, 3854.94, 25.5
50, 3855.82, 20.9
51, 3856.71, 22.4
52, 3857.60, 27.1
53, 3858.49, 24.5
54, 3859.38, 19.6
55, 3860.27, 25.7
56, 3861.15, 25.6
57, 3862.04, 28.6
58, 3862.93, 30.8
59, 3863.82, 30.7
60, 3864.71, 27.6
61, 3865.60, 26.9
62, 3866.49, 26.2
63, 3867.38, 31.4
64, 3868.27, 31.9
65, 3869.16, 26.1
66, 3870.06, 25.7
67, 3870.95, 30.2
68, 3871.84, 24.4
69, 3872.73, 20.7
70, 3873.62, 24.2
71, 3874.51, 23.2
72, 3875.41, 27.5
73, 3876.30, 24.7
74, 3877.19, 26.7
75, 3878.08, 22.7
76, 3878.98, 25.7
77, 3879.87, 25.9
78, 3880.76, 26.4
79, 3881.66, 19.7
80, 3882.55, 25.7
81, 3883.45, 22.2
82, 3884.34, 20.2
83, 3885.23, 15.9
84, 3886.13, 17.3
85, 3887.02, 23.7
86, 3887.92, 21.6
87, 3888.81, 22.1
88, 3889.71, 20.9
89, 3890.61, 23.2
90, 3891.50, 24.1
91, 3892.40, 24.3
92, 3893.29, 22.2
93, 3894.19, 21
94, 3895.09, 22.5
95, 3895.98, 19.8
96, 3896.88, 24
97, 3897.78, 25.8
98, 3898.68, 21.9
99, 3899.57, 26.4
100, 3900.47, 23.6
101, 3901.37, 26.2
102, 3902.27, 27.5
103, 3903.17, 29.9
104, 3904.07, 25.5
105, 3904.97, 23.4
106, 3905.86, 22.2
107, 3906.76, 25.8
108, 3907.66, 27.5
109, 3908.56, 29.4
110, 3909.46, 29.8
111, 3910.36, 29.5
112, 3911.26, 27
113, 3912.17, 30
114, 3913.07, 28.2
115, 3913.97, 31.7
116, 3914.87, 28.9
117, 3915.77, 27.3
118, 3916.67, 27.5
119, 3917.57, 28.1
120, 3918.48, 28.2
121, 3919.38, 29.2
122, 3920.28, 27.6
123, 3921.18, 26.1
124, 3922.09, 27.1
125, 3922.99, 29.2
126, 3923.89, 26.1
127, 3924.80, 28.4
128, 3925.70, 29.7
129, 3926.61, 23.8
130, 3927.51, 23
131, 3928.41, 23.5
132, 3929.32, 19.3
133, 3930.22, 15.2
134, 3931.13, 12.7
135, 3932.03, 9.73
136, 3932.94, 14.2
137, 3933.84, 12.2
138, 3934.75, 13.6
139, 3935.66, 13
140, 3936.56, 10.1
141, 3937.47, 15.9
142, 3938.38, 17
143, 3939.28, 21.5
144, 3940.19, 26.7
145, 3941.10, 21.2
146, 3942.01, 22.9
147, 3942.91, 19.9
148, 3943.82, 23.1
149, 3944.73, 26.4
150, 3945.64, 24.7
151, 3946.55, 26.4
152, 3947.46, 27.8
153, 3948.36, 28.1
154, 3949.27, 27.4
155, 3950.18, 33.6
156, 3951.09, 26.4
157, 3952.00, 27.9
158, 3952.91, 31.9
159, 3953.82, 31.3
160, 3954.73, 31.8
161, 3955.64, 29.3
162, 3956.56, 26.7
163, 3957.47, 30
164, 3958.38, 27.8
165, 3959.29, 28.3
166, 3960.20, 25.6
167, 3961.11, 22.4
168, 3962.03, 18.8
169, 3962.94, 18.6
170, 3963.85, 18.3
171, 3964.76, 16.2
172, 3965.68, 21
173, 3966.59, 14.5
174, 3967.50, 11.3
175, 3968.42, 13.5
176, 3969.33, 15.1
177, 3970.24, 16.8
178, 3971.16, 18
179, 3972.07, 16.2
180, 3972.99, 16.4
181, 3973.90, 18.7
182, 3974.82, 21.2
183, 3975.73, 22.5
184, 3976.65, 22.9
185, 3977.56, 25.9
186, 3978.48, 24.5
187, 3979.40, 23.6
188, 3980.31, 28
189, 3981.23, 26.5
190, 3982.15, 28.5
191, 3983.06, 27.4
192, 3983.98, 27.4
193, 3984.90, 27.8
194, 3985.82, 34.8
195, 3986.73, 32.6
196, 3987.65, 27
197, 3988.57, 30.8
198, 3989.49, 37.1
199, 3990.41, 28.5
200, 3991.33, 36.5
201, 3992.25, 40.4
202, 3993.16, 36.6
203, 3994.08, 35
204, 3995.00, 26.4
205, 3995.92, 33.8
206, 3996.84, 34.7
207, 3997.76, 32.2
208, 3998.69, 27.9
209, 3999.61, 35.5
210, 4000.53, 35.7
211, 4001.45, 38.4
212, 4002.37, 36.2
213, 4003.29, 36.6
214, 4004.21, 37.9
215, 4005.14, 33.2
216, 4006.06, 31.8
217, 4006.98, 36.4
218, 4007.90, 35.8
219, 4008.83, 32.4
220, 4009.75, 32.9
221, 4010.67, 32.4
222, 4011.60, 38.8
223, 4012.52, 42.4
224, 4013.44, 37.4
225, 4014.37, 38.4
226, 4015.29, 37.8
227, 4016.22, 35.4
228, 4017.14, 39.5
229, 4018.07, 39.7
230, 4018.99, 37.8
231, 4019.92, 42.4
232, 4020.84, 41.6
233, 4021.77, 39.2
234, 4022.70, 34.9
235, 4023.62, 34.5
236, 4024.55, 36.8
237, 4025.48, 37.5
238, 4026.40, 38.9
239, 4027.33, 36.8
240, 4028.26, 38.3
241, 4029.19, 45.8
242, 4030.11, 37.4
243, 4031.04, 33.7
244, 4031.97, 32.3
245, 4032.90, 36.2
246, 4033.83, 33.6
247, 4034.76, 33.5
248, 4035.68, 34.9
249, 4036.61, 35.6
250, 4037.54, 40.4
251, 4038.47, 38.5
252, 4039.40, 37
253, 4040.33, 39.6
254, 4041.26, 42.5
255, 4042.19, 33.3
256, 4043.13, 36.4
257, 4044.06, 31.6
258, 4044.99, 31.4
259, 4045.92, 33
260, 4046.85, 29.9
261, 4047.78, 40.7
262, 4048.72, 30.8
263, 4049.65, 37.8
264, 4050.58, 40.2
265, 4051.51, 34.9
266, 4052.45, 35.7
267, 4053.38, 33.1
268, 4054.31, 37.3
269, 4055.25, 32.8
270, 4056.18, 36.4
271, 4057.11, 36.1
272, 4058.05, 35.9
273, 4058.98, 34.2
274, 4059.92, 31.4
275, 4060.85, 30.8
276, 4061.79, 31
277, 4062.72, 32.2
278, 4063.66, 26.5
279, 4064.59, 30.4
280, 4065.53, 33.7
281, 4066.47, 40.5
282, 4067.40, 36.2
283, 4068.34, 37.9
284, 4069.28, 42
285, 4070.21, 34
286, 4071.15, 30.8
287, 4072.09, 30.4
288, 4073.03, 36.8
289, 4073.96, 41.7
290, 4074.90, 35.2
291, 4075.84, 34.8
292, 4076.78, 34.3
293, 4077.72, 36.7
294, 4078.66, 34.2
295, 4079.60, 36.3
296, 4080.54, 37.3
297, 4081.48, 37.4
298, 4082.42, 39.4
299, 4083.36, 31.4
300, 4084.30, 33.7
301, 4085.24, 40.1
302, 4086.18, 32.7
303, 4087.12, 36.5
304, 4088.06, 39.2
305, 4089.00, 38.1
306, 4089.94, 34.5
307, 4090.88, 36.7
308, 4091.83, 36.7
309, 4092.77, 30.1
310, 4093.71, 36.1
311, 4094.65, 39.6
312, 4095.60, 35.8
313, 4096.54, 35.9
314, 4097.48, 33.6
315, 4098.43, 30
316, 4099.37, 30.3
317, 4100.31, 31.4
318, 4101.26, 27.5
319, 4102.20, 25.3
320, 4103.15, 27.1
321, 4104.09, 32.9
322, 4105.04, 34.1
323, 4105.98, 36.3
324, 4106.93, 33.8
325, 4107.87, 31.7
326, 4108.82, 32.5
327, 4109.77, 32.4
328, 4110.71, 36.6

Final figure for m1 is 1.62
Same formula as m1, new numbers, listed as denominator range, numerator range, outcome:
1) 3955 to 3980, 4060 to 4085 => 1.75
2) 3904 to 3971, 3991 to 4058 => 1.60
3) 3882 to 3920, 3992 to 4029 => 1.53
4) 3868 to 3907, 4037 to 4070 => 1.60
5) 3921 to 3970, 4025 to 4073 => 1.67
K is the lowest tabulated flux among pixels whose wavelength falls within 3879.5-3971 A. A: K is 9.73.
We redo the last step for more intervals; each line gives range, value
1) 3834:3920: 8.22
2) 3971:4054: 16.2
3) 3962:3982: 11.3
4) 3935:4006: 10.1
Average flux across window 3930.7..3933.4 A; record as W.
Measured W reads 12.2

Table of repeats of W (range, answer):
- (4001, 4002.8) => 37.3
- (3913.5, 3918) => 28.7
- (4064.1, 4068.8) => 35.7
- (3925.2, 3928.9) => 25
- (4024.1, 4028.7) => 37.6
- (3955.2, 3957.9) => 28.6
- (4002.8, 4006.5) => 34.9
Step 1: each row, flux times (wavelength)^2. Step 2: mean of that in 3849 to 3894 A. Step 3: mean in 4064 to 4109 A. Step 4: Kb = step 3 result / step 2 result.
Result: 1.56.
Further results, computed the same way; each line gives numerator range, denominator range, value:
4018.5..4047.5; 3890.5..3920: 1.49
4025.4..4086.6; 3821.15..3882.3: 1.71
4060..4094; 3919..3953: 1.67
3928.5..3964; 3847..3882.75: 0.91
